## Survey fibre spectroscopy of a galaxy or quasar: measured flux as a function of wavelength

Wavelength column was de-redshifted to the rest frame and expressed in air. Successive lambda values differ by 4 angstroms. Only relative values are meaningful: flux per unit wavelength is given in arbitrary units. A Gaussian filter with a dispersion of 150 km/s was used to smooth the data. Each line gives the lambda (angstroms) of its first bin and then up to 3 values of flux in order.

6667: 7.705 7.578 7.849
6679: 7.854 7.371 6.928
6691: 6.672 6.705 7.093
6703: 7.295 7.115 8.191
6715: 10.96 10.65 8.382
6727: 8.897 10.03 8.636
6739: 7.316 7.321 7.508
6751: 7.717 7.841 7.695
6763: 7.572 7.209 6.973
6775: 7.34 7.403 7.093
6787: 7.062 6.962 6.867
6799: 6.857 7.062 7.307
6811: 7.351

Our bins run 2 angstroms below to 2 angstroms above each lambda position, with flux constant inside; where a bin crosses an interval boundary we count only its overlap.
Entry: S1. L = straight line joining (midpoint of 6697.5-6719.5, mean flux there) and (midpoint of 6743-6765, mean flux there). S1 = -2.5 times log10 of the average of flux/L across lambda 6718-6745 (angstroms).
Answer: -0.08 mag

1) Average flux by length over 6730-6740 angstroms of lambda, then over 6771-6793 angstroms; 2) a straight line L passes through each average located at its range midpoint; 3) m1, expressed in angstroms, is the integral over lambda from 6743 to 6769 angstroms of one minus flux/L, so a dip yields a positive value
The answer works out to 1.3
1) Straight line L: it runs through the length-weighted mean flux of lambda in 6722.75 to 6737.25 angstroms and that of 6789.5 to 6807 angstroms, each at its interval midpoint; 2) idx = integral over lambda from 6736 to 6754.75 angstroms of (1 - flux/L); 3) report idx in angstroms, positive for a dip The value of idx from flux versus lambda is 2.2 angstroms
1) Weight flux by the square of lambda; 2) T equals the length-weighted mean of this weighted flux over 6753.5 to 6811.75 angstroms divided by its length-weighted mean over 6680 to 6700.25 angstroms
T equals 1.1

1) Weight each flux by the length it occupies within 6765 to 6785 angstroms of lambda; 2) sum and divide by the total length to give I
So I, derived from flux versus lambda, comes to 7.2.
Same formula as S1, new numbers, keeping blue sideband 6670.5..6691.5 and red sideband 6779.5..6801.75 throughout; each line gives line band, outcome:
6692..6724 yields -0.13 mag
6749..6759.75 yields -0.09 mag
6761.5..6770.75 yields -0.03 mag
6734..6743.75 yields -0.08 mag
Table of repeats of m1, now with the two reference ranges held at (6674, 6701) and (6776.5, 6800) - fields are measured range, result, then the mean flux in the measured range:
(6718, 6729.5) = -3.36 angstroms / 9.22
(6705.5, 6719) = -3.67 angstroms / 9.1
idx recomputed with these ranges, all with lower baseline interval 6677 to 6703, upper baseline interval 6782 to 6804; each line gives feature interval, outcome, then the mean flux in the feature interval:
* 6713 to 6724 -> -4.76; 10.1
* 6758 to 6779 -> -1.01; 7.35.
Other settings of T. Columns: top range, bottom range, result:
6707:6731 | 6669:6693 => 1.27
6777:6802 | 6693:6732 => 0.85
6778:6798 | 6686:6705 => 1.04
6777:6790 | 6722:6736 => 0.80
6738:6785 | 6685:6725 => 0.94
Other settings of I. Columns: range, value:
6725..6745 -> 8.44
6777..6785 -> 7.25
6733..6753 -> 7.7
